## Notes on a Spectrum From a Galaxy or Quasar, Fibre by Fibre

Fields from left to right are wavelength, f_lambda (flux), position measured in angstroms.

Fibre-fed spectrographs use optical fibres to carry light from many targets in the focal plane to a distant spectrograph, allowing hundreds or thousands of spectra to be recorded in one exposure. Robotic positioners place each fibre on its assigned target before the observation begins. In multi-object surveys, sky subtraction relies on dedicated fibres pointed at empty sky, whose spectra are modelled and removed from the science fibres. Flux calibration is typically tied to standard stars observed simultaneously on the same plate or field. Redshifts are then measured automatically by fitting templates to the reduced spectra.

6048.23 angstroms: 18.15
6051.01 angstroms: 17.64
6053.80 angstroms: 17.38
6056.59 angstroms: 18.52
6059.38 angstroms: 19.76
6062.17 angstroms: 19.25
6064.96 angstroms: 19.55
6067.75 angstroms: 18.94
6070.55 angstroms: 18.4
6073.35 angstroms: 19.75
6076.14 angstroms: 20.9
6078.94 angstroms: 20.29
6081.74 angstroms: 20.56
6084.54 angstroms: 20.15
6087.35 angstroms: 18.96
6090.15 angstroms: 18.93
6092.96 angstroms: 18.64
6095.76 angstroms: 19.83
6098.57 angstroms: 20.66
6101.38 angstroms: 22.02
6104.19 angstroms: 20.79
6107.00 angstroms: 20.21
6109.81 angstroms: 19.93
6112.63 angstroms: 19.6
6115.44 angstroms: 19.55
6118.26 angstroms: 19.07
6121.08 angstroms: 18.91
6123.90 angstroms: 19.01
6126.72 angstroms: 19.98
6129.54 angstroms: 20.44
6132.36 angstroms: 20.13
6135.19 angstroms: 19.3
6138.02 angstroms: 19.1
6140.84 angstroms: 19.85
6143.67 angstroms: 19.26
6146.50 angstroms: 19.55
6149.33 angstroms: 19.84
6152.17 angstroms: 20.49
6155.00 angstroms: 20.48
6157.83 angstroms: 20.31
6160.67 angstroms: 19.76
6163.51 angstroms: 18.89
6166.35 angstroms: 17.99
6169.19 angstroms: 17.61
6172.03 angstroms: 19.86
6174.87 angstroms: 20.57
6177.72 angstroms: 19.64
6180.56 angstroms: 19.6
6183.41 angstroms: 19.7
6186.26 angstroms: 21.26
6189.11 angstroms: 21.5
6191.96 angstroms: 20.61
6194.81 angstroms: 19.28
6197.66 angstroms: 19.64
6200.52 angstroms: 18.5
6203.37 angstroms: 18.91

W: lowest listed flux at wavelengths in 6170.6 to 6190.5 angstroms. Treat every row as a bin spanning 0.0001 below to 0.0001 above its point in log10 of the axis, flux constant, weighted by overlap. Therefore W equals 19.6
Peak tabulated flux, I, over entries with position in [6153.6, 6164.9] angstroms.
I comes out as 20.48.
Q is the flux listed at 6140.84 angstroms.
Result 19.85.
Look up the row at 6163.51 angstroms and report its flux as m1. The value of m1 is 18.89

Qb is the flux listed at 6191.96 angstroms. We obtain 20.61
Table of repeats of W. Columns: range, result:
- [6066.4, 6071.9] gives 18.4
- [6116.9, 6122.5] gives 18.91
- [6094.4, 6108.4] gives 19.83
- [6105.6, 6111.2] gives 19.93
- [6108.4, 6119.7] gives 19.07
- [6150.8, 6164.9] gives 18.89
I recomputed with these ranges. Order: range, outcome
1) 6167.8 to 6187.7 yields 21.26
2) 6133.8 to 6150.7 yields 19.85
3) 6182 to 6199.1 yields 21.5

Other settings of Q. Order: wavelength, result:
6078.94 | 20.29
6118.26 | 19.07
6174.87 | 20.57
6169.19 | 17.61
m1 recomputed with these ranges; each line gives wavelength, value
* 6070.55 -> 18.4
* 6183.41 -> 19.7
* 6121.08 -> 18.91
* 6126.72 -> 19.98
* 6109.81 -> 19.93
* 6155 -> 20.48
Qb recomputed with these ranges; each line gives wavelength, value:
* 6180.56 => 19.6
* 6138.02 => 19.1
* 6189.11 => 21.5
